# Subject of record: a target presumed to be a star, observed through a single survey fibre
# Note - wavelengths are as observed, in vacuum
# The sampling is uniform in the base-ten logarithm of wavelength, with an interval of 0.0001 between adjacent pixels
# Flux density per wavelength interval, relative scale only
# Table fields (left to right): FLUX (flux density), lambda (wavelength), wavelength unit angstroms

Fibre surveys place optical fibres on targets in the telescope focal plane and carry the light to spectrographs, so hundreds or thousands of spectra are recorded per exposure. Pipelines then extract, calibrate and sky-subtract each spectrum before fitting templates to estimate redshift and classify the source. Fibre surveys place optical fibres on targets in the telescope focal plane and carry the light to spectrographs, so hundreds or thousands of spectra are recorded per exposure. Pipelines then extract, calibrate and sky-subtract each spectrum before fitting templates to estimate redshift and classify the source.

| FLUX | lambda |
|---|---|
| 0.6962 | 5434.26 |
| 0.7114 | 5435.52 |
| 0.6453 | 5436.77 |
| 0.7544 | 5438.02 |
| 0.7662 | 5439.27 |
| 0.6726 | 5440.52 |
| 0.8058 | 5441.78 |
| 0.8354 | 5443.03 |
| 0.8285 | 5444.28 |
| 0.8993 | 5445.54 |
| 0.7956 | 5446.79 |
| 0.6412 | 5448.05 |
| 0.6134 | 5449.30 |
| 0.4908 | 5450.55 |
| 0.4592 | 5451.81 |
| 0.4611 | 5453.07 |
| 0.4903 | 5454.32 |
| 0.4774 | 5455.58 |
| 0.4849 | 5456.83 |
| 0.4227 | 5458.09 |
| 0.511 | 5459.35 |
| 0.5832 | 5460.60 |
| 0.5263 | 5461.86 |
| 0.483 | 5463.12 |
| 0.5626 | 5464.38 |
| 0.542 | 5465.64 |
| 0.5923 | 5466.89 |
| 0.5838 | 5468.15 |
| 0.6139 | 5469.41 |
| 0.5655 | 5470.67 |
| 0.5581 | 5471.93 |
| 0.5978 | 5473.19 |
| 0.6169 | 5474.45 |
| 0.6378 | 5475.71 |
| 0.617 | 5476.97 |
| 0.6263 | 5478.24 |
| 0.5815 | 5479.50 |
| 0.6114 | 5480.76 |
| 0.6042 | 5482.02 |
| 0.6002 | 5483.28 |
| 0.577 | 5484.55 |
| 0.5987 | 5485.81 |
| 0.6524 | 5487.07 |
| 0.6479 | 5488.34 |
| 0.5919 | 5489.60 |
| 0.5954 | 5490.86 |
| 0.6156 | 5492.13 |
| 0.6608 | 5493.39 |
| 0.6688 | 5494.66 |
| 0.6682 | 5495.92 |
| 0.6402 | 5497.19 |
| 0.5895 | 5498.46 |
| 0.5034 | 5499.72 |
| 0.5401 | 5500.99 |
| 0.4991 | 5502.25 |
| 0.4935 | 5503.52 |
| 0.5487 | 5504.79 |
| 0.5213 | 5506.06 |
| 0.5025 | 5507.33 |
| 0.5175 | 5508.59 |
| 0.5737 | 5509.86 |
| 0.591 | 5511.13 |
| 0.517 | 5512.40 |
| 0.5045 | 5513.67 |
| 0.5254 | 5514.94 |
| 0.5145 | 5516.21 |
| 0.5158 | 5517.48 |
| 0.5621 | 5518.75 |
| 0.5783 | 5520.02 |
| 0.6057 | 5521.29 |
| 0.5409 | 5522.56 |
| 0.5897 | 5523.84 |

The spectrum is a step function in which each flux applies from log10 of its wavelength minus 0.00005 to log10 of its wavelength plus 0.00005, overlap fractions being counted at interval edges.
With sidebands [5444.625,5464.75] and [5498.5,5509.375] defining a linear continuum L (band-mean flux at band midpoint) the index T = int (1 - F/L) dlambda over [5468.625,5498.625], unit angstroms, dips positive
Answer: -4.34 angstroms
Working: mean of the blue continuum 0.56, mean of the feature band 0.614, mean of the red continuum 0.521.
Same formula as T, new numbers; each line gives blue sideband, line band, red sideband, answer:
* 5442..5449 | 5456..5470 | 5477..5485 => 3.2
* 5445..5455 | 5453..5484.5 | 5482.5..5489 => 2.5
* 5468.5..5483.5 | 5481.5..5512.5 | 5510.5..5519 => -1.0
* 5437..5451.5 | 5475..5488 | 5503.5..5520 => 0.2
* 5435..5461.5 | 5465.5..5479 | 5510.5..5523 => 0.1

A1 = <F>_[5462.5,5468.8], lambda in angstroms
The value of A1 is 0.553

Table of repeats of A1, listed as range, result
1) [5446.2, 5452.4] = 0.6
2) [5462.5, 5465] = 0.522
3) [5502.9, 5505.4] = 0.52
